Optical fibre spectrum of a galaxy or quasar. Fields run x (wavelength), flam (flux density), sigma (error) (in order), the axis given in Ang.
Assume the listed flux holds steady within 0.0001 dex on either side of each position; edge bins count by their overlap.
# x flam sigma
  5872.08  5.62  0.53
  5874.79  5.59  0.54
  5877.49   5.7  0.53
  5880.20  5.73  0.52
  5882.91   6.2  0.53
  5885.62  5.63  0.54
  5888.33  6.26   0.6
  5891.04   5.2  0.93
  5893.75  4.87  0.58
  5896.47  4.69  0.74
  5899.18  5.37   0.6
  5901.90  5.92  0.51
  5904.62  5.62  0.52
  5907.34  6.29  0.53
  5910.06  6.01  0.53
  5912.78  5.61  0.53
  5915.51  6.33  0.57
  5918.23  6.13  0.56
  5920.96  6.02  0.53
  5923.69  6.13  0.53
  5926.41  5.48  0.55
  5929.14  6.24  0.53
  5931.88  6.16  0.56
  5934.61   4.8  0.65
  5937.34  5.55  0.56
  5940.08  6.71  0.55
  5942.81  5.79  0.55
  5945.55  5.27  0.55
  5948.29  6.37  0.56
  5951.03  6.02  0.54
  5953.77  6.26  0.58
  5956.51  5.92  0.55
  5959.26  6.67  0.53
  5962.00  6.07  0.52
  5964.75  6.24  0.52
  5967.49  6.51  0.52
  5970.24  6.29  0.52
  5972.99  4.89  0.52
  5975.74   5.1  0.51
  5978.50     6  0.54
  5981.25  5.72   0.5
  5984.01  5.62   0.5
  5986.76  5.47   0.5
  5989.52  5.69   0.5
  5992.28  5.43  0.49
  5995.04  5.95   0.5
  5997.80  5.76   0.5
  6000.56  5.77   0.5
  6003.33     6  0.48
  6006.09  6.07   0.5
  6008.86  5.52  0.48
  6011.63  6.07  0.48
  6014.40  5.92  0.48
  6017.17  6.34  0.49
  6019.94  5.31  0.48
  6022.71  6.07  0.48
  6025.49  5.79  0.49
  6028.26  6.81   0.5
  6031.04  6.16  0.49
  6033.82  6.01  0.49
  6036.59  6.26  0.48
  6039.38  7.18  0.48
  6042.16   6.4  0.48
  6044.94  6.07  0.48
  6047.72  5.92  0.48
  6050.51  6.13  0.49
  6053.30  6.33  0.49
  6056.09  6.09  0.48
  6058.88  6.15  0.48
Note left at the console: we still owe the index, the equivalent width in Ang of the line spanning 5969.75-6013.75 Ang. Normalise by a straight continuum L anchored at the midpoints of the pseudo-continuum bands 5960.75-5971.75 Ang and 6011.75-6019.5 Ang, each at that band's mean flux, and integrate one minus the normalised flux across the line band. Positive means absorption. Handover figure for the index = 3.1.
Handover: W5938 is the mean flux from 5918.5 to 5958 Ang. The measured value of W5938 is 5.92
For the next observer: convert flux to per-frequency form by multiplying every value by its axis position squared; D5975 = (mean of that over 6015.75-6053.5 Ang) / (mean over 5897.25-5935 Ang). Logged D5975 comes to 1.10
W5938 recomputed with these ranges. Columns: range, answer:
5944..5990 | 5.89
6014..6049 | 6.18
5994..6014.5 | 5.88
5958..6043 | 5.97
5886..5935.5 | 5.74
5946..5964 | 6.17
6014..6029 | 6.02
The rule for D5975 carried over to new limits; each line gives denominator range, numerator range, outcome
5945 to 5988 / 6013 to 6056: 1.07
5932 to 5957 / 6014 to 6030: 1.06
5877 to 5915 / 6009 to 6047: 1.14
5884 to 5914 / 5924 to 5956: 1.07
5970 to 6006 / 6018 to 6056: 1.11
